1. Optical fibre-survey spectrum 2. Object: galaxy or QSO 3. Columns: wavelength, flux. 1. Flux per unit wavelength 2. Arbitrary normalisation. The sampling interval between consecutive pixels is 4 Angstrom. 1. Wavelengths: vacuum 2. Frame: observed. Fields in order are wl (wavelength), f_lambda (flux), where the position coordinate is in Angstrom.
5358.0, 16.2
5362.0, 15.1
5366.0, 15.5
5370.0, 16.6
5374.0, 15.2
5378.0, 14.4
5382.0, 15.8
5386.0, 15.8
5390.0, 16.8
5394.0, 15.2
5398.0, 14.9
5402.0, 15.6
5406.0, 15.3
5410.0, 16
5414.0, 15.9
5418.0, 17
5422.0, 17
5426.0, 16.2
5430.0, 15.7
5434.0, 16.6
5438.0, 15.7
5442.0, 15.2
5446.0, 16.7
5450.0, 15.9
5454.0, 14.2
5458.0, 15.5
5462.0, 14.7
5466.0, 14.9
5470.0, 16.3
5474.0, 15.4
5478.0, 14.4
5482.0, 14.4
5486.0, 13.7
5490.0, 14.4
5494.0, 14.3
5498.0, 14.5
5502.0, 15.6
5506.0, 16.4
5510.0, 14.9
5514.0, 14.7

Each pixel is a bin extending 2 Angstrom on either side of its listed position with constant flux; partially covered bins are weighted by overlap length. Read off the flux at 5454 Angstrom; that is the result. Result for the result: 14.2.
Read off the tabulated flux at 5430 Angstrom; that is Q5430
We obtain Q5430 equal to 15.7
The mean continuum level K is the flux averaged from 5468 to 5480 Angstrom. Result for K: 15.4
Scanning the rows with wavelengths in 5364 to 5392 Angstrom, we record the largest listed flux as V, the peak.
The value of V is 16.8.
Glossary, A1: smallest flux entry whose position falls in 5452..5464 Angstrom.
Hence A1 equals 14.2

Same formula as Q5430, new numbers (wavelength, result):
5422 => 17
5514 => 14.7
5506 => 16.4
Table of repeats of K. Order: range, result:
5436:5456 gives 15.5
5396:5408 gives 15.3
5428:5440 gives 16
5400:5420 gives 16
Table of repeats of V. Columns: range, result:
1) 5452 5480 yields 16.3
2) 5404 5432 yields 17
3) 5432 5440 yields 16.6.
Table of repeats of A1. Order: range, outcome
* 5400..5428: 15.3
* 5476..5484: 14.4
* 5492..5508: 14.3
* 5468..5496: 13.7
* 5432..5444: 15.2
